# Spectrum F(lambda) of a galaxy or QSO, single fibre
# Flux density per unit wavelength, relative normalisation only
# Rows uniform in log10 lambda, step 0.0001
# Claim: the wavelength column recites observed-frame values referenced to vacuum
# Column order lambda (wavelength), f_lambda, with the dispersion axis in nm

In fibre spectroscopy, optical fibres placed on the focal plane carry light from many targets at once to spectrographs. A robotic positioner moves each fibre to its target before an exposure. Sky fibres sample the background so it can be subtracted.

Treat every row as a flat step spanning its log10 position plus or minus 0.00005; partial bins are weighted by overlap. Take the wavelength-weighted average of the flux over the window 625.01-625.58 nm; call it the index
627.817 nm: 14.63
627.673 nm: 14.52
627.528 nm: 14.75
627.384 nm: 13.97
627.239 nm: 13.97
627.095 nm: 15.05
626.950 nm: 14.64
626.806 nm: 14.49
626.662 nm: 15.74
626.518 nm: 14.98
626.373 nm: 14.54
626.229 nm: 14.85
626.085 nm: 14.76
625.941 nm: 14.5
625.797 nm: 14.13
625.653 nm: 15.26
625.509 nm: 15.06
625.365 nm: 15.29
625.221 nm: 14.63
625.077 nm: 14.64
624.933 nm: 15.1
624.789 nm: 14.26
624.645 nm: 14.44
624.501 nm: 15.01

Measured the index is 14.9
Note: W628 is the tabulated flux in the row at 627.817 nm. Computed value 14.63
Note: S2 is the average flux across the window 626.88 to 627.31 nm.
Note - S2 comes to 14.5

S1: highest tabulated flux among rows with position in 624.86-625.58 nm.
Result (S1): 15.29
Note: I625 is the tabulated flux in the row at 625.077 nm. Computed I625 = 14.64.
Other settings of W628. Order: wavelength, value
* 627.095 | 15.05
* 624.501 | 15.01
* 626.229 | 14.85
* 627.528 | 14.75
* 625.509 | 15.06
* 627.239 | 13.97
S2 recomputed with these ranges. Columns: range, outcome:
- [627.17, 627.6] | 14.2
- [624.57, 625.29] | 14.6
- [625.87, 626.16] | 14.6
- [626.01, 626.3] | 14.8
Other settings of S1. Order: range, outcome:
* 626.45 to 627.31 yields 15.74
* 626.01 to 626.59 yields 14.98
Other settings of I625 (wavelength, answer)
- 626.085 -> 14.76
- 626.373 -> 14.54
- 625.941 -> 14.5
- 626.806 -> 14.49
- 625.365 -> 15.29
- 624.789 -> 14.26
